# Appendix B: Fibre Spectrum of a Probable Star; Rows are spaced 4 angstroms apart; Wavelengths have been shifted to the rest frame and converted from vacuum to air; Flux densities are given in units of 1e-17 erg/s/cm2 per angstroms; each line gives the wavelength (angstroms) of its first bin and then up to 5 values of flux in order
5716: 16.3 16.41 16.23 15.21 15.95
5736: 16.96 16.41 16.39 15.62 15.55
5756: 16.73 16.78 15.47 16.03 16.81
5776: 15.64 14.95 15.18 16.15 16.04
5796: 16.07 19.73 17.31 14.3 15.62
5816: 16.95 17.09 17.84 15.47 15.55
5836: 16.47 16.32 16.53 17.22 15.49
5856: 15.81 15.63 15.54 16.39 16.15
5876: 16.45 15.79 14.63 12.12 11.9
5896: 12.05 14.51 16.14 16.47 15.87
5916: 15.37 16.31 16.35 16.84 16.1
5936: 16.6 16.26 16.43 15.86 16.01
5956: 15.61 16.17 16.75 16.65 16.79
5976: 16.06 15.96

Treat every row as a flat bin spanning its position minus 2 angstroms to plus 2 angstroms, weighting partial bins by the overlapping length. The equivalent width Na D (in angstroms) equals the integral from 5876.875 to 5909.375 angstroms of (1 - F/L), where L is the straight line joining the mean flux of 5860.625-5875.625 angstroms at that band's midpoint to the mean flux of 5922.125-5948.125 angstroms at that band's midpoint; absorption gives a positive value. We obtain 3.88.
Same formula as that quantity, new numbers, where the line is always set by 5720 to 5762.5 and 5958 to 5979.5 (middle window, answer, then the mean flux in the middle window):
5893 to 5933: 2.2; 15.5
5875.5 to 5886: 0.5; 15.5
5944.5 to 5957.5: 0.4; 15.9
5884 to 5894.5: 2.5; 12.5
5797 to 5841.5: -0.9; 16.6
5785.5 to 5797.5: 0.1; 16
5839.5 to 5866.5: 0.4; 16.1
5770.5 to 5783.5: 0.4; 15.7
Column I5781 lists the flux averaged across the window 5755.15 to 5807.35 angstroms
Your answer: 16.3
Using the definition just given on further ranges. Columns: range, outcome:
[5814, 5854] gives 16.5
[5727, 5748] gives 16.2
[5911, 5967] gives 16.2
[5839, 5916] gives 15.3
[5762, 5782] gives 15.8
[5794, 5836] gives 16.6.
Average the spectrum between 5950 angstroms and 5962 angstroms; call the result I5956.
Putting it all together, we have 15.9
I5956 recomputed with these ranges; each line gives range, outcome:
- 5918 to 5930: 16.5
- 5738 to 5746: 16.4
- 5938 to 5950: 16.2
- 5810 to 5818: 16.3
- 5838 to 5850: 16.7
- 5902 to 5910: 16.3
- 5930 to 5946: 16.3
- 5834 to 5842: 16.4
